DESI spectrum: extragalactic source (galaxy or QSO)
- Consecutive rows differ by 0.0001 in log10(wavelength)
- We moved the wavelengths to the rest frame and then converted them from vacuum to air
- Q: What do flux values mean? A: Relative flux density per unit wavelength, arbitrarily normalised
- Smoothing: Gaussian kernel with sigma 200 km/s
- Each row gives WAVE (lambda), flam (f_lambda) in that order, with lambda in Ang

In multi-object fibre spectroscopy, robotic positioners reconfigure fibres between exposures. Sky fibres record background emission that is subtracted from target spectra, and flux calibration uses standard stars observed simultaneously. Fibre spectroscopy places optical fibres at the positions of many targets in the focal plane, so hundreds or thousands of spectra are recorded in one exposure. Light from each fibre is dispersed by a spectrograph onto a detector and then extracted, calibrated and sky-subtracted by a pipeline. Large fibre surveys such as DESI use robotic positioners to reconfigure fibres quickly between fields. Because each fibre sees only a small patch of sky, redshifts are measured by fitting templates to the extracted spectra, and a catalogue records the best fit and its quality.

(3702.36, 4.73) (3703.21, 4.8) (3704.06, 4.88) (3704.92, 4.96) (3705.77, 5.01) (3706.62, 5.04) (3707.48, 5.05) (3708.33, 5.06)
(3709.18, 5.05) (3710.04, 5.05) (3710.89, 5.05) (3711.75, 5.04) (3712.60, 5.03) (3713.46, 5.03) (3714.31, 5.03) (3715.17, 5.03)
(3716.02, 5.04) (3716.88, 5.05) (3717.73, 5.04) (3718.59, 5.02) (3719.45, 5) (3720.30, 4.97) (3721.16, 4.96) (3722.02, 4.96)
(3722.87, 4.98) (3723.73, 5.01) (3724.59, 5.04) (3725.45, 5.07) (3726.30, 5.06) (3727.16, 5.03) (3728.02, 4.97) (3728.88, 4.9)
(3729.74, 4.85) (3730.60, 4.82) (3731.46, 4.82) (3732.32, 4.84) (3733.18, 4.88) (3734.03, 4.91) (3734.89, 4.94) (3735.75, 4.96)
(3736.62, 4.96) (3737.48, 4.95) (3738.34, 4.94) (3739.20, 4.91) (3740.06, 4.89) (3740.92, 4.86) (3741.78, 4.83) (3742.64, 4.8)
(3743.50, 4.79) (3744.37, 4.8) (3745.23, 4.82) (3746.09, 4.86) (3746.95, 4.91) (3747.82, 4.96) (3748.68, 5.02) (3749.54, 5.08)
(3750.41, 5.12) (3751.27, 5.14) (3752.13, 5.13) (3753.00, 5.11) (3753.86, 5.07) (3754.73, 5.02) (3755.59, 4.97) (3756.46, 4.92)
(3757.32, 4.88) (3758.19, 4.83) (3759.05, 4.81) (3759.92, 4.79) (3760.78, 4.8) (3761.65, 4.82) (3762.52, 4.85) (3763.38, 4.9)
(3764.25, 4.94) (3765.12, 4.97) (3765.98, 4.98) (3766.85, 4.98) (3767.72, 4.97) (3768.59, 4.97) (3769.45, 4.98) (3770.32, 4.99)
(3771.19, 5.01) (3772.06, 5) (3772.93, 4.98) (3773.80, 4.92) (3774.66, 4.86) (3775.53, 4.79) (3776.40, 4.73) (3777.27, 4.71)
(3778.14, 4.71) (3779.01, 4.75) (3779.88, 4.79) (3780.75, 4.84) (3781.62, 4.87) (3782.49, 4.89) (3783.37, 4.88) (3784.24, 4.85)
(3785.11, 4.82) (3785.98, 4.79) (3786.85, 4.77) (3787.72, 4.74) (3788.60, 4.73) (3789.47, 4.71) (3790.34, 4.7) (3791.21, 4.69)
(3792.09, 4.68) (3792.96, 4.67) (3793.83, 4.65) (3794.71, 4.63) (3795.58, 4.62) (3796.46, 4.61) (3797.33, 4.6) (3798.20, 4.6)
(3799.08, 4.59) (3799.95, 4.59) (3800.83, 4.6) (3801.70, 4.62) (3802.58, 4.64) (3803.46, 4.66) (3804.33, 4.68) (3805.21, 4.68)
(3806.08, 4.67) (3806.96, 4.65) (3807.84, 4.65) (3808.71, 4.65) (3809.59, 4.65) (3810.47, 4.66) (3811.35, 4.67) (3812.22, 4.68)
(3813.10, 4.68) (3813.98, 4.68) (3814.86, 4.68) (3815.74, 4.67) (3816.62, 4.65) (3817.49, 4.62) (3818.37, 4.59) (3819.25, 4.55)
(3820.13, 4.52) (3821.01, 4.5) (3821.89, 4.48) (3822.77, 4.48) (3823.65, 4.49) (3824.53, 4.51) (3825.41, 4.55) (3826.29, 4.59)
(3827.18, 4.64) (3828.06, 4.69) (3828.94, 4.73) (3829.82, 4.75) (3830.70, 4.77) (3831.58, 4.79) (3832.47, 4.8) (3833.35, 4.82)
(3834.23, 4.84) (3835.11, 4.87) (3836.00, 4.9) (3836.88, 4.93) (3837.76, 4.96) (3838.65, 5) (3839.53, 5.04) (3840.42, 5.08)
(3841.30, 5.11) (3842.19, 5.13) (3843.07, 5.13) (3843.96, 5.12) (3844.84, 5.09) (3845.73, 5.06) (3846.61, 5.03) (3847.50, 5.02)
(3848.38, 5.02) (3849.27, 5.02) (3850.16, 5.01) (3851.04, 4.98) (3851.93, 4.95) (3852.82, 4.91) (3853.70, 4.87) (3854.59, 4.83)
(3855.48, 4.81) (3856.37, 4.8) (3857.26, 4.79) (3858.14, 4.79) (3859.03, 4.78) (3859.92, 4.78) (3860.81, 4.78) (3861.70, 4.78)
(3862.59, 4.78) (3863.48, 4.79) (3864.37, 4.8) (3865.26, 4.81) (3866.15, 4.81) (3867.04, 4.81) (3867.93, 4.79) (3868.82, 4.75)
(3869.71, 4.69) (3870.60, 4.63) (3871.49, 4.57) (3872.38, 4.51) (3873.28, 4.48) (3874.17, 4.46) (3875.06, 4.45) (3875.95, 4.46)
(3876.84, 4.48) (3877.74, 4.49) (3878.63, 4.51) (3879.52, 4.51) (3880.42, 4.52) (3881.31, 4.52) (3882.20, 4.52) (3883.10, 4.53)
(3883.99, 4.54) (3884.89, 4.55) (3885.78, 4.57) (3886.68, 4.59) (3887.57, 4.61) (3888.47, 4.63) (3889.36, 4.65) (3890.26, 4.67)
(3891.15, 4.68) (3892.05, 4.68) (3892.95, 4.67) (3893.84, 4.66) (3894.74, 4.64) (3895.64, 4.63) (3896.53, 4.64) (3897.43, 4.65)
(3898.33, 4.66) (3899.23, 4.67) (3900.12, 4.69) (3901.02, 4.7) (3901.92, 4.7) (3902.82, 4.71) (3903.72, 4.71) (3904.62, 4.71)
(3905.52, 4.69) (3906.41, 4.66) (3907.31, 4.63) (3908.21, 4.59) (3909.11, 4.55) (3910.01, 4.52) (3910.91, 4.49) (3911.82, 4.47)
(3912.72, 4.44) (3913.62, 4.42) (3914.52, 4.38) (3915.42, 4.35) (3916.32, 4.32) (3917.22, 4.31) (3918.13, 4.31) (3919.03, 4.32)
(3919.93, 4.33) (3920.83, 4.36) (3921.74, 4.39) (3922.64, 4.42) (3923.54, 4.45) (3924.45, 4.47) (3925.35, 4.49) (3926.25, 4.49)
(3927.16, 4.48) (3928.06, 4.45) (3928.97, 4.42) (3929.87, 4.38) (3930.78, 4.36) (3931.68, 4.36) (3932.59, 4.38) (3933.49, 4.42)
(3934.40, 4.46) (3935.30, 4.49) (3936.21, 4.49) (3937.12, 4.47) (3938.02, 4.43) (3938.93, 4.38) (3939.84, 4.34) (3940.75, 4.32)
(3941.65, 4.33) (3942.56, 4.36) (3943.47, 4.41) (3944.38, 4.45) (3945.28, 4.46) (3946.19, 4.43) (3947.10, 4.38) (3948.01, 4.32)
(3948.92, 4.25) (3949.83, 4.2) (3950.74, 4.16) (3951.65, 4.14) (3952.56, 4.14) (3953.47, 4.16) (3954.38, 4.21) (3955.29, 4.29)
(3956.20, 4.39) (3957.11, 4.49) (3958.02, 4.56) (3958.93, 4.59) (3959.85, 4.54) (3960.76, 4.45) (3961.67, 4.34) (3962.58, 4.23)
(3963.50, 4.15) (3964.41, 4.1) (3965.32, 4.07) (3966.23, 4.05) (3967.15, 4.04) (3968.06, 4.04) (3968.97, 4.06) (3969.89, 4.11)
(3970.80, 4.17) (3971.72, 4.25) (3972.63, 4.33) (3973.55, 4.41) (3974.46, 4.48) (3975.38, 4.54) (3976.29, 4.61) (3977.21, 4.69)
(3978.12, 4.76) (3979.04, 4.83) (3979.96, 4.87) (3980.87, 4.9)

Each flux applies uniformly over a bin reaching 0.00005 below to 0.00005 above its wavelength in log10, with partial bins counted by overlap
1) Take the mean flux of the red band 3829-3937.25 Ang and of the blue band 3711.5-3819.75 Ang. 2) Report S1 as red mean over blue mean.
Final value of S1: 1.0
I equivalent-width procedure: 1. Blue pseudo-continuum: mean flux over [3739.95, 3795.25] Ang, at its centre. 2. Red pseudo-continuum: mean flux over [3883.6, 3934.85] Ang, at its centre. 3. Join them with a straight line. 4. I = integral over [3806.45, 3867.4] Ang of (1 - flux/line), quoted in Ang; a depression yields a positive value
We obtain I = -1.2 Ang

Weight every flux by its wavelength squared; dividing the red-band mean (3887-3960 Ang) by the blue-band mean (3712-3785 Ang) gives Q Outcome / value 1.0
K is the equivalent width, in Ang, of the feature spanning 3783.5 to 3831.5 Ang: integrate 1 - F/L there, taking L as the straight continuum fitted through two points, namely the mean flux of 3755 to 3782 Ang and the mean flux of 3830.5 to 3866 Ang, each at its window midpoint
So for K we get 2.42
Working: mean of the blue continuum 4.88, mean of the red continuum 4.91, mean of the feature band 4.65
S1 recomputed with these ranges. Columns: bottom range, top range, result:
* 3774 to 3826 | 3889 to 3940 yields 0.97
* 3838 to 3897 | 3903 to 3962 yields 0.93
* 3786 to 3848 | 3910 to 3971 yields 0.92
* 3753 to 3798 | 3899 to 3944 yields 0.92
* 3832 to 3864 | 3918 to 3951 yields 0.89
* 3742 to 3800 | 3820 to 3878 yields 0.99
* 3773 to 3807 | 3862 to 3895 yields 0.98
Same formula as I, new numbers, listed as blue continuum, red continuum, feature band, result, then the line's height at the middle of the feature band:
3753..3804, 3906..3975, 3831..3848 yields -1.3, 4.64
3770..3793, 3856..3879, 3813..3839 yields 0.3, 4.74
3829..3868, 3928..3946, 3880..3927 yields 0.5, 4.59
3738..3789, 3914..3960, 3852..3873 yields -0.8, 4.6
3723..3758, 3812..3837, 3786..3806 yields 0.4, 4.76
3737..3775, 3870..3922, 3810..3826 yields 0.6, 4.76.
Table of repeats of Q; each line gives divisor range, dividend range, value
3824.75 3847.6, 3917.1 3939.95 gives 0.94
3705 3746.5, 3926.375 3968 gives 0.98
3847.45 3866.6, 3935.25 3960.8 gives 0.94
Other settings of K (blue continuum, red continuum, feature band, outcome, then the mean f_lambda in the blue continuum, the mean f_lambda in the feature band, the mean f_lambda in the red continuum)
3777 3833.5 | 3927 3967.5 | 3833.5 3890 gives -2.93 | 4.67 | 4.78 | 4.34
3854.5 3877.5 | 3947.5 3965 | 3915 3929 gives 0.16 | 4.7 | 4.4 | 4.3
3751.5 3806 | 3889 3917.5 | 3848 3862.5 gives -0.58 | 4.81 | 4.86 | 4.59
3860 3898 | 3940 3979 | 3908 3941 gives 0.29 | 4.63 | 4.42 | 4.33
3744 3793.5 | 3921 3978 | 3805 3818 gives 0.26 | 4.88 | 4.66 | 4.35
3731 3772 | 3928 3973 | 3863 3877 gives -0.25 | 4.93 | 4.65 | 4.31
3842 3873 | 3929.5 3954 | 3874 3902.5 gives 0.48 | 4.86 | 4.59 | 4.35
